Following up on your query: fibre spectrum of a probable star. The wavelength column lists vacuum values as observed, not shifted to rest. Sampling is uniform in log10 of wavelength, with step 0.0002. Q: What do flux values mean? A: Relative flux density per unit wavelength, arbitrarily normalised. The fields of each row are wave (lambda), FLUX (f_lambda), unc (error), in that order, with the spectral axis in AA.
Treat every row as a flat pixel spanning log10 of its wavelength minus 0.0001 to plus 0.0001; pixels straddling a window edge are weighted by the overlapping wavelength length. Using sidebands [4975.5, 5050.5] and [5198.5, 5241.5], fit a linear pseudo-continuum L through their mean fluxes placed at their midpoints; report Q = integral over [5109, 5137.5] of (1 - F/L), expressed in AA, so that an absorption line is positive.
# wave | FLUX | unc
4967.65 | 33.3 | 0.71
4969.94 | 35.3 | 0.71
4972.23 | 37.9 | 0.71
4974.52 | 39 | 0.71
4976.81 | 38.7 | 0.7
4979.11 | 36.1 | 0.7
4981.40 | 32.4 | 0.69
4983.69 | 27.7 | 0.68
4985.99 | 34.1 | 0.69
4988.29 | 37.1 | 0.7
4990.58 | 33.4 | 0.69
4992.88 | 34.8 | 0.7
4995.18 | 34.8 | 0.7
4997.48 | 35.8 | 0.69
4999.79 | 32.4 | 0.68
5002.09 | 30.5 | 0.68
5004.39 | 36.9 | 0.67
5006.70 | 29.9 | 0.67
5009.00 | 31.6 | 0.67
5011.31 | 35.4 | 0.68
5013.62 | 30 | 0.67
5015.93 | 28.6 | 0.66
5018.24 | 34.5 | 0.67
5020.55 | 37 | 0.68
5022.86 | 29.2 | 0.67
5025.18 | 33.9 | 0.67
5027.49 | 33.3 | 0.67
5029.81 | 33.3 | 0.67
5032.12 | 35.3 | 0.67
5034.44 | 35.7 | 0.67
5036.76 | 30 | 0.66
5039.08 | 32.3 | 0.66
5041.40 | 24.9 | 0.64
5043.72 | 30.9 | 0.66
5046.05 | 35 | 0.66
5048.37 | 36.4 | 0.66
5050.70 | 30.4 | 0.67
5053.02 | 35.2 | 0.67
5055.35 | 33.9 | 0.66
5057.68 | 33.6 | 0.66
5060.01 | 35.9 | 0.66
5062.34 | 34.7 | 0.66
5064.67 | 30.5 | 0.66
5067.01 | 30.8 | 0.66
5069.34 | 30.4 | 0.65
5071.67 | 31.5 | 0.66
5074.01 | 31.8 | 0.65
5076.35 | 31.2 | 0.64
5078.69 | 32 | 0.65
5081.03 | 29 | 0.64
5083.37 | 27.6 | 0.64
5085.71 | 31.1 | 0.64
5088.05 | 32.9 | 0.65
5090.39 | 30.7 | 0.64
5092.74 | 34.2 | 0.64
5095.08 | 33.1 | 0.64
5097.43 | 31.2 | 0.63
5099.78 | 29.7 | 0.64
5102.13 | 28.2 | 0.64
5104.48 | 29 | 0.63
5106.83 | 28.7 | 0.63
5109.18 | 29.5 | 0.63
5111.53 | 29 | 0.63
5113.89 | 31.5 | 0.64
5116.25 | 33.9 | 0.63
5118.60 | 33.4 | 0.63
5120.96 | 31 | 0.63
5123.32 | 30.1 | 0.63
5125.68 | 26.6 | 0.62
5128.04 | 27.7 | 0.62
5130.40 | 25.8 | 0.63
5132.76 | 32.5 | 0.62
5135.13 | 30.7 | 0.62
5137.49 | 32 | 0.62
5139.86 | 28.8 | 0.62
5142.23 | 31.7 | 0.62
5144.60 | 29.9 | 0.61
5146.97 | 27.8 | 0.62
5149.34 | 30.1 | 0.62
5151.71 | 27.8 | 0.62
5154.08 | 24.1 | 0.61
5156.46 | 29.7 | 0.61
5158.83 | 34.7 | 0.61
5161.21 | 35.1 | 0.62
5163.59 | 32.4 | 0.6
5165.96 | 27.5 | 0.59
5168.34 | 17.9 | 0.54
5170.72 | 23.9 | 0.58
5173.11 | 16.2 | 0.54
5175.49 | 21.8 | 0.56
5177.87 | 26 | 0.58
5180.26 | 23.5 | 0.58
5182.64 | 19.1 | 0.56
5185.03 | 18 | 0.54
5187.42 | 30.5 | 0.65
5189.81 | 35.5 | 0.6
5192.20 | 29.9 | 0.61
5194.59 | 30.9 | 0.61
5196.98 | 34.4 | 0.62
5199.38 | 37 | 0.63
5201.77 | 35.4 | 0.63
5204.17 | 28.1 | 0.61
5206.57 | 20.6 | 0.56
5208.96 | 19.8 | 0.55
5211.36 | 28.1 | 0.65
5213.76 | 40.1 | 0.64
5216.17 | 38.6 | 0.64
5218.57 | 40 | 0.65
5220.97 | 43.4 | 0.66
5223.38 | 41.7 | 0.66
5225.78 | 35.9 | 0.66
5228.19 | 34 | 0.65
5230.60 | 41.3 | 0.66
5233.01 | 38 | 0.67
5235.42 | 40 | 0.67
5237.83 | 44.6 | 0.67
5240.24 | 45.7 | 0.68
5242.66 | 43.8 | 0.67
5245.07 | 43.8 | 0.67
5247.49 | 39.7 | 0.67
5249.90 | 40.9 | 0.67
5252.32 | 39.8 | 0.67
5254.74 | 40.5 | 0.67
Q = 3.7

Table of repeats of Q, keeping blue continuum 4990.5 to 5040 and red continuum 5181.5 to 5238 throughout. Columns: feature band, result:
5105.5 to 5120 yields 1.0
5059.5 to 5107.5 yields 3.0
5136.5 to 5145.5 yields 0.7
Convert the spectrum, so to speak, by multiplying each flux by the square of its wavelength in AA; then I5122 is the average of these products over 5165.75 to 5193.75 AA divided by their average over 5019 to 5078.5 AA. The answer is 0.8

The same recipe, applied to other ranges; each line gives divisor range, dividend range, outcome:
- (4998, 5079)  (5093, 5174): 0.93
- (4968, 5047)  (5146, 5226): 0.95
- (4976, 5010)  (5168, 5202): 0.85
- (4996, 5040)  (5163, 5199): 0.84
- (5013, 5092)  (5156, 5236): 1.01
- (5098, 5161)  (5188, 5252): 1.27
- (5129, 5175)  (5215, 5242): 1.47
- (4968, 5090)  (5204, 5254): 1.24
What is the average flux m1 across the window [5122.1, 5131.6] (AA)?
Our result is 27.6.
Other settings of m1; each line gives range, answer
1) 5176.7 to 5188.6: 23.4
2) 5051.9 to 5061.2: 34.6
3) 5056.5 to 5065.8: 33.7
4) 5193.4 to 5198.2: 32.6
